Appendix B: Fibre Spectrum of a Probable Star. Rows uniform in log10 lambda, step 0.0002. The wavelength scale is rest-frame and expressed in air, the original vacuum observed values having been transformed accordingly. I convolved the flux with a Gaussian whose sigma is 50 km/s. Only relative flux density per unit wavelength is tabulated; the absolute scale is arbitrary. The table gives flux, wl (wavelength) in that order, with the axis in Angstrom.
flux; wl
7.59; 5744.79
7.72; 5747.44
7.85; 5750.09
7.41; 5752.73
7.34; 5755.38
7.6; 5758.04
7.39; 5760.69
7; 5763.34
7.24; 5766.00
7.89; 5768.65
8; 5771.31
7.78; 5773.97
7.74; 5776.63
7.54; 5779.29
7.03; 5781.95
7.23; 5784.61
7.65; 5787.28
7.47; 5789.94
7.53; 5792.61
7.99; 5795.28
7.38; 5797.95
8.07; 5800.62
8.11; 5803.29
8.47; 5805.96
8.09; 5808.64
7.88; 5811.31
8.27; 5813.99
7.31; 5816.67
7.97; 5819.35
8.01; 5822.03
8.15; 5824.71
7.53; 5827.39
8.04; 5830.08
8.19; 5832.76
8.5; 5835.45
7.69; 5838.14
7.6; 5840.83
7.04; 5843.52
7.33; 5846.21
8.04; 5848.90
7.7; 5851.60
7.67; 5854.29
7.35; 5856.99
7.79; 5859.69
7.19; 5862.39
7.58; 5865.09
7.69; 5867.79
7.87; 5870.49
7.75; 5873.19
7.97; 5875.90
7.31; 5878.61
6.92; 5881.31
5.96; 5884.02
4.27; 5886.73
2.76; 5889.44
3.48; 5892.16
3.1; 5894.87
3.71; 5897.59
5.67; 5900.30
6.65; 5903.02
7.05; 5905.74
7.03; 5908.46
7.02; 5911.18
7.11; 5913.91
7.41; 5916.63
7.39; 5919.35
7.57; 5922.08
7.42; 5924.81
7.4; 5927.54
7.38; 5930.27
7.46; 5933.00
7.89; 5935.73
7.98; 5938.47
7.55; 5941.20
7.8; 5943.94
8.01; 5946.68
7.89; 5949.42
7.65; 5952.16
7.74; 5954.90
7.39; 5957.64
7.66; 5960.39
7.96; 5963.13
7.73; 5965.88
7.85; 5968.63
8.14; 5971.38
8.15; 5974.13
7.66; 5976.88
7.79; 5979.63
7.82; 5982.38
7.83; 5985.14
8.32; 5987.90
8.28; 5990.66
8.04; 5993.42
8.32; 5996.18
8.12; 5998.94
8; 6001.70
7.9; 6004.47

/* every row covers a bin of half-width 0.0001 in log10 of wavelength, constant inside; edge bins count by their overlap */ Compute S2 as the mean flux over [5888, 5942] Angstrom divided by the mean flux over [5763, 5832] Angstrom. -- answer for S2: 0.8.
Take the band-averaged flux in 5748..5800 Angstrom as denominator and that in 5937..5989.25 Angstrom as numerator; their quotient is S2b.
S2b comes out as 1.04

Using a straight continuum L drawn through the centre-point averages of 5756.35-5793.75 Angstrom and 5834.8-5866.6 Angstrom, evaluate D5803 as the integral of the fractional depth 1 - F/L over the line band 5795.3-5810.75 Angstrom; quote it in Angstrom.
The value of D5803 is -1.0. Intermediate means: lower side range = 7.5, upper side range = 7.6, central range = 8.02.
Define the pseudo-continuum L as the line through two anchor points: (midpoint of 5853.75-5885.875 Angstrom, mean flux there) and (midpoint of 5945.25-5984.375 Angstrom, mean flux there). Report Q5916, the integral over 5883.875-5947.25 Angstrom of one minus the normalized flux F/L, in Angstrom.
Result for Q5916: 9.5 Angstrom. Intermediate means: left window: 7.37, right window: 7.82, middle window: 6.46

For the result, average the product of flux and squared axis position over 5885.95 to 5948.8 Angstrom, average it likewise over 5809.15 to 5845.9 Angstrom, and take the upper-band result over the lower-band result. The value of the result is 0.9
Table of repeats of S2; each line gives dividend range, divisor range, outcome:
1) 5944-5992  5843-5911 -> 1.21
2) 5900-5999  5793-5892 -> 1.03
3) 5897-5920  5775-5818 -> 0.86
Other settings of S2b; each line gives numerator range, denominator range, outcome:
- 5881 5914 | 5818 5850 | 0.68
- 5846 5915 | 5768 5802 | 0.85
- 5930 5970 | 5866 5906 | 1.32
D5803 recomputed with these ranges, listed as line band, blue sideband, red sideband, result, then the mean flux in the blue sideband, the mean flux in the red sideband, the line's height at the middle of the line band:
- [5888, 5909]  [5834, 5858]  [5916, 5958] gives 7.7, 7.66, 7.63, 7.64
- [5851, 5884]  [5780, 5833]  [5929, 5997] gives 1.4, 7.81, 7.85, 7.82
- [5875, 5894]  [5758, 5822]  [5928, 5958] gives 5.7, 7.7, 7.71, 7.7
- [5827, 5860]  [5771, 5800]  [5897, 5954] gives -1.3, 7.57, 7.25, 7.44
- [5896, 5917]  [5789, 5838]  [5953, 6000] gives 4.1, 7.94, 7.93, 7.93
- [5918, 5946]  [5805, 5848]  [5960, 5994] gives 1.2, 7.88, 7.95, 7.93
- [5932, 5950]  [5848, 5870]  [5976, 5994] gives 0.1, 7.63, 7.97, 7.85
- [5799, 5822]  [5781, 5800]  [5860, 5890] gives -2.1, 7.5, 6.8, 7.33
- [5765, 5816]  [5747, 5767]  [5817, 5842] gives -0.6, 7.43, 7.94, 7.67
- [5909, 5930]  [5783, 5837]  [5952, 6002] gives 1.6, 7.89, 7.92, 7.91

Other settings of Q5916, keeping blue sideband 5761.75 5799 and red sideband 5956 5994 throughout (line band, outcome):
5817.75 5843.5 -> -0.95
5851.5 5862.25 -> 0.15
